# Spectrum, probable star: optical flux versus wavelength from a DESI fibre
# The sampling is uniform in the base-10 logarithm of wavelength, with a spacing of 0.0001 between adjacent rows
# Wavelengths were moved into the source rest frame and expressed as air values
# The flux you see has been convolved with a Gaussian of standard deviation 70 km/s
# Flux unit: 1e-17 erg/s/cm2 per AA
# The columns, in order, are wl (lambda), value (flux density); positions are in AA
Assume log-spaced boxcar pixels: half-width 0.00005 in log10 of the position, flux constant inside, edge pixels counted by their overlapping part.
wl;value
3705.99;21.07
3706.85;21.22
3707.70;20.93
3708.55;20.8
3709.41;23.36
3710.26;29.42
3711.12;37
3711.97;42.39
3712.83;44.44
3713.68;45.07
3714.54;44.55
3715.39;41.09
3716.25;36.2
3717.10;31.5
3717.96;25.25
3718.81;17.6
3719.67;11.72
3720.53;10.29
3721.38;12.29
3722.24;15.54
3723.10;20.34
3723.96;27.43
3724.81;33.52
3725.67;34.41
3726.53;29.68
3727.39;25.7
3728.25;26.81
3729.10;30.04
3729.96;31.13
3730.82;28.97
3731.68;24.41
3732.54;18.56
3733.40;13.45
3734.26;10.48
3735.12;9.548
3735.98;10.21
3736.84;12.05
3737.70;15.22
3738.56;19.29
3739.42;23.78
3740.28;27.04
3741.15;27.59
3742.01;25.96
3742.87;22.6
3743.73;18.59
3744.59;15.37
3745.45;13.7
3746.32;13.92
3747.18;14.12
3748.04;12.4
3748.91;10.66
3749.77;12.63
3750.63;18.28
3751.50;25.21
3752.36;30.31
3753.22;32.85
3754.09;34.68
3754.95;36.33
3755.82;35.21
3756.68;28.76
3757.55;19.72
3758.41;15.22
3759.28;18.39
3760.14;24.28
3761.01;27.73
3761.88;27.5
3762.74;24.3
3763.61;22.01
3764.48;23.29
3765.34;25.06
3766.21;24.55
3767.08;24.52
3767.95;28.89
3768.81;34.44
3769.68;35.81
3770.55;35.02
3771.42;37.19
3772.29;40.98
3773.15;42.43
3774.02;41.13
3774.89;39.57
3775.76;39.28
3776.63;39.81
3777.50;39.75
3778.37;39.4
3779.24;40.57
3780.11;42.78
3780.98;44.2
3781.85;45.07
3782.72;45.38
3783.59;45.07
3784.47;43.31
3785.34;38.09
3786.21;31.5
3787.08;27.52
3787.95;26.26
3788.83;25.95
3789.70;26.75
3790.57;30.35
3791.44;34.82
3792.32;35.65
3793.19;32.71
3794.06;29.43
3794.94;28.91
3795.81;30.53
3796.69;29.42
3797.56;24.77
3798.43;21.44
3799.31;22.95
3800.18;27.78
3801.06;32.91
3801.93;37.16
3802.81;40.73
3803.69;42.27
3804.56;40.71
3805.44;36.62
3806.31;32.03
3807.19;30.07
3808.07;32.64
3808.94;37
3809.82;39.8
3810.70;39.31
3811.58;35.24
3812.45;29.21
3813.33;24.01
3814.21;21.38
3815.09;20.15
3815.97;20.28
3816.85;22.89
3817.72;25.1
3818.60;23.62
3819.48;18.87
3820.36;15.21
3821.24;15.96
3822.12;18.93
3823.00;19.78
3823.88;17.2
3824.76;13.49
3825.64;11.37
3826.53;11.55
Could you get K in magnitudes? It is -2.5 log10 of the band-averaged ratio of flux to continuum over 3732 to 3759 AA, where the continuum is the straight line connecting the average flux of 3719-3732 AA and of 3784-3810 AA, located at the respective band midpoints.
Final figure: 0.30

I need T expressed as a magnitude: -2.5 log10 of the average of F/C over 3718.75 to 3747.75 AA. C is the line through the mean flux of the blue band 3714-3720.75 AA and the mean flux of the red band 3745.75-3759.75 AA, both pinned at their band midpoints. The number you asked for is 0.247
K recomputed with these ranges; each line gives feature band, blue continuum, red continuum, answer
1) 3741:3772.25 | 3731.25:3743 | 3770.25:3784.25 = 0.20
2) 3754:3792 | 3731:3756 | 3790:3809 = -0.24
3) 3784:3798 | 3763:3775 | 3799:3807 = 0.10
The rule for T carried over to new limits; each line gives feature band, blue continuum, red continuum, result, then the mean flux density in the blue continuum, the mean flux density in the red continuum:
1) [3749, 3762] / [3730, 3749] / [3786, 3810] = -0.167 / 18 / 31.7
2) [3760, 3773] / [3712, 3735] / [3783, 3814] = 0.024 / 26.6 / 32.6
